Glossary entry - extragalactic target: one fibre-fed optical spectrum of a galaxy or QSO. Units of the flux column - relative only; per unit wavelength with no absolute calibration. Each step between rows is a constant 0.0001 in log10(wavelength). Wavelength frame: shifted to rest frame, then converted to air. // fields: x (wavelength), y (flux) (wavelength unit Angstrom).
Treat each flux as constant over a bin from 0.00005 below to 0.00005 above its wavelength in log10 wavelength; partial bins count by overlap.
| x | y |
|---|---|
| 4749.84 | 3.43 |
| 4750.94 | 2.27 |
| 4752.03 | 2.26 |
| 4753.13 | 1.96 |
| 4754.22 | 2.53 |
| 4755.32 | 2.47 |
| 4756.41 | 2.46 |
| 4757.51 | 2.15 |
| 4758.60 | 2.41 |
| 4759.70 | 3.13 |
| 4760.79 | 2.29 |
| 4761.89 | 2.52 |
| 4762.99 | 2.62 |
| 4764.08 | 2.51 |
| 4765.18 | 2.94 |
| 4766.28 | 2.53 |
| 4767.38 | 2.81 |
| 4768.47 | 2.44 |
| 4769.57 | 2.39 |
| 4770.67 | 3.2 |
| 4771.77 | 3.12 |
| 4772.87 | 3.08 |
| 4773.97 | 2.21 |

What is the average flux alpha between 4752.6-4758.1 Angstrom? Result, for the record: 2.32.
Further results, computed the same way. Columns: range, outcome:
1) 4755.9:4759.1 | 2.34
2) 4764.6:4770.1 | 2.62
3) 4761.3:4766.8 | 2.62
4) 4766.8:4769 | 2.63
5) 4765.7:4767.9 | 2.67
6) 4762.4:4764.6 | 2.57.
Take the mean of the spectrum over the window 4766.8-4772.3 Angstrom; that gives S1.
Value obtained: 2.79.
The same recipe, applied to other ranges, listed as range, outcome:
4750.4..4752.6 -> 2.26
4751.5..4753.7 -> 2.11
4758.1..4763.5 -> 2.59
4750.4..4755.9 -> 2.3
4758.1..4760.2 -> 2.76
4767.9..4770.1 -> 2.43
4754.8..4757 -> 2.46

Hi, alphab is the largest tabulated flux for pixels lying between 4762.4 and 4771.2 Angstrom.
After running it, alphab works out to 3.2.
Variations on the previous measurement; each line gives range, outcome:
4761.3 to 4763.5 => 2.62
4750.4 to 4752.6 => 2.27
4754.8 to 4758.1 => 2.47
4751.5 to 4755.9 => 2.53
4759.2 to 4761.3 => 3.13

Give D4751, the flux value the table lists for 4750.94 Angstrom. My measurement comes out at 2.27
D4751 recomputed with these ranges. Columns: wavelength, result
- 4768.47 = 2.44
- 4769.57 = 2.39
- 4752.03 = 2.26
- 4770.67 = 3.2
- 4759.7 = 3.13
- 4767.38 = 2.81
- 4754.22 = 2.53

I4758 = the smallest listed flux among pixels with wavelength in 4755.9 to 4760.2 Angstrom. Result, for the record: 2.15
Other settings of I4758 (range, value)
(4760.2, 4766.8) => 2.29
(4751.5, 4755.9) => 1.96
